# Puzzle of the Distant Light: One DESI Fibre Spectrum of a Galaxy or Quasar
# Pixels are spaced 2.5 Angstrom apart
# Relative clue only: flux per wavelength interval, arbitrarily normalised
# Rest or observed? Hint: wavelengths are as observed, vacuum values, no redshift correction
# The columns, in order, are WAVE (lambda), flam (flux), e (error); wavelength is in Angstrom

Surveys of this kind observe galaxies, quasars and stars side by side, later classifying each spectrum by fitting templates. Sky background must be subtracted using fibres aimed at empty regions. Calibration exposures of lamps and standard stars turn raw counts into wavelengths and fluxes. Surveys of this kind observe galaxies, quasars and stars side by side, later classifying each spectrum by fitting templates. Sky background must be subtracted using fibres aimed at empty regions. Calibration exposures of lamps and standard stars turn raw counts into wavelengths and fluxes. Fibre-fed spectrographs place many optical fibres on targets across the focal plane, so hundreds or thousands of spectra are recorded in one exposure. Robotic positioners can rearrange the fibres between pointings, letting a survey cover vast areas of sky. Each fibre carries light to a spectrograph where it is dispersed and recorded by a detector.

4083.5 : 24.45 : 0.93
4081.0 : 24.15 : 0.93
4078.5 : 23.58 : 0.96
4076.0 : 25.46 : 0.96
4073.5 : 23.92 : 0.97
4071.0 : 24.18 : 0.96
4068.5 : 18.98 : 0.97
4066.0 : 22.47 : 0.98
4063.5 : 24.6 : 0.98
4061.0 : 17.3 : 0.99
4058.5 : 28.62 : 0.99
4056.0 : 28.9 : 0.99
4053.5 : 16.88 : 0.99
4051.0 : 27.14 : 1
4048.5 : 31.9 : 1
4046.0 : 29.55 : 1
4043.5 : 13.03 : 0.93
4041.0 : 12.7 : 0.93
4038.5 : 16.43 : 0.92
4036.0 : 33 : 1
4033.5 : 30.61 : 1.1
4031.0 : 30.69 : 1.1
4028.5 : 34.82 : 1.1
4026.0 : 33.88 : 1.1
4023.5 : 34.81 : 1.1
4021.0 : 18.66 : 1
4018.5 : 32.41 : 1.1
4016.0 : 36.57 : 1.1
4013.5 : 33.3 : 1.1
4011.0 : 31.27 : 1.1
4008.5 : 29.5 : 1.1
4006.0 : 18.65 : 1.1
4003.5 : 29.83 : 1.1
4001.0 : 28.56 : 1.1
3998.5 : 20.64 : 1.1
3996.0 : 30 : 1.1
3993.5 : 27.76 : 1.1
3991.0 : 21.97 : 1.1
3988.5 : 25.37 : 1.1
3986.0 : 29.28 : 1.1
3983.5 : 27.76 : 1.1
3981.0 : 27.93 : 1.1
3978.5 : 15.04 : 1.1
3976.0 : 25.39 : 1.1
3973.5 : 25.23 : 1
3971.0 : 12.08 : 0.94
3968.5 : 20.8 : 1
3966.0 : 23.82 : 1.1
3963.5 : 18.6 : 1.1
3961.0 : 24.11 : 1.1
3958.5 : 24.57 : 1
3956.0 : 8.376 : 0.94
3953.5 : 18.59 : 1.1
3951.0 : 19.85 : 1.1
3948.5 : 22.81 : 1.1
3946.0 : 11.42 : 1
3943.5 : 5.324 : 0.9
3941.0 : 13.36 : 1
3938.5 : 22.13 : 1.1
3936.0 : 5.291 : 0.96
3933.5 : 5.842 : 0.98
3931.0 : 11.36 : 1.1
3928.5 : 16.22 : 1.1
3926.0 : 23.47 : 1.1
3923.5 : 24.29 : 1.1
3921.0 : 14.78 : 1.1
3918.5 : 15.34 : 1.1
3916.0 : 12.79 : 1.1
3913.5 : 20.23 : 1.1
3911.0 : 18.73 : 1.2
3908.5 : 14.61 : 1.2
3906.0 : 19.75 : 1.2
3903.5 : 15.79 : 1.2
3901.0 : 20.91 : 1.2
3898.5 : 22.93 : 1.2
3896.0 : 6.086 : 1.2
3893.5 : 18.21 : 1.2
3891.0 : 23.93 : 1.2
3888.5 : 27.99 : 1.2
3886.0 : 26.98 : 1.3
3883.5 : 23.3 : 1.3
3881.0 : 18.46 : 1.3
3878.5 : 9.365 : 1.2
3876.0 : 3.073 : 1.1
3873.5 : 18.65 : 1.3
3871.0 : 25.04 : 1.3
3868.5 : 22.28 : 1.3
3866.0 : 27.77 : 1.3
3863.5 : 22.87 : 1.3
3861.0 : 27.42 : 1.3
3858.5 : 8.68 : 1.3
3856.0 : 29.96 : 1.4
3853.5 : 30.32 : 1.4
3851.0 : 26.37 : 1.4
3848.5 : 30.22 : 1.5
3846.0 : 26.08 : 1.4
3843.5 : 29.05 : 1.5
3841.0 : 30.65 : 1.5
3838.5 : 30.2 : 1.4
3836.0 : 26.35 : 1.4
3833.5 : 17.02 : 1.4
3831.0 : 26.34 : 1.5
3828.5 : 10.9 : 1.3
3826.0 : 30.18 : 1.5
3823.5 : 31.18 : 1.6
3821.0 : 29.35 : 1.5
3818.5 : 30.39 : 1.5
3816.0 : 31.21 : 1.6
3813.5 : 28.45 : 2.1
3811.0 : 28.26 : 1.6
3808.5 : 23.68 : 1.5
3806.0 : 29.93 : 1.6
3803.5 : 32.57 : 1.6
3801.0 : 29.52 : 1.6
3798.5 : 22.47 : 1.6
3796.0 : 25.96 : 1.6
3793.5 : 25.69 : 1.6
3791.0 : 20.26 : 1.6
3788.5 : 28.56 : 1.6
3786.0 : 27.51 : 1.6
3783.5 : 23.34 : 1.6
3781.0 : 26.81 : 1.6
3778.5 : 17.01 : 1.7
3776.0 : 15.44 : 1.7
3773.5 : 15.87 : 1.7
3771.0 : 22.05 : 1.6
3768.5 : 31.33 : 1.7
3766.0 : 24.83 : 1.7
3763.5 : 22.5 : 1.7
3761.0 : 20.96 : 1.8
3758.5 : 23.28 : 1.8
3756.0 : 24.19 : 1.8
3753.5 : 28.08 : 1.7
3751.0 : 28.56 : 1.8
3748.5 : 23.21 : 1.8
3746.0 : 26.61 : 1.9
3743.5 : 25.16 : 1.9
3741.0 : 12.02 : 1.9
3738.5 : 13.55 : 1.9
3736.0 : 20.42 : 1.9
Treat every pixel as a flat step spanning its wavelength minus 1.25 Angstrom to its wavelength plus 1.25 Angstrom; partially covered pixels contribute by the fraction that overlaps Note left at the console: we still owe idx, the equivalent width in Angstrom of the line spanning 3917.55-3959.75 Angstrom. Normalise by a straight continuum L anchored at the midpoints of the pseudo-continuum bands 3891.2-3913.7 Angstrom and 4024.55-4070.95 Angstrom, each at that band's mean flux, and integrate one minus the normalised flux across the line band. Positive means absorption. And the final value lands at 8.69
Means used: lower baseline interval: 17.6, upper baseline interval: 25.1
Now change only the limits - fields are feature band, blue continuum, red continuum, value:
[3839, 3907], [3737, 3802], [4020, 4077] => 5.4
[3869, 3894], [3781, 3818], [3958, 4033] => 6.7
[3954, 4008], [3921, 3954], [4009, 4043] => -2.9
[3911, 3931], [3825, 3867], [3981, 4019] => 6.7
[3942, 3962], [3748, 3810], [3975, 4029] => 7.6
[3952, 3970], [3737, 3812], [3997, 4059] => 4.6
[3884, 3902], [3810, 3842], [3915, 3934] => -1.5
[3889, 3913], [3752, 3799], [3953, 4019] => 5.9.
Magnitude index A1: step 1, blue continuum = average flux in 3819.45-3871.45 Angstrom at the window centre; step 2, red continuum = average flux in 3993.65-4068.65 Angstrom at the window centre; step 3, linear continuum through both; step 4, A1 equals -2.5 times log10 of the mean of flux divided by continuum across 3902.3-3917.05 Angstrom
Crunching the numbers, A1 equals 0.46 mag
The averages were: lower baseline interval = 25.7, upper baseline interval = 26.7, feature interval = 17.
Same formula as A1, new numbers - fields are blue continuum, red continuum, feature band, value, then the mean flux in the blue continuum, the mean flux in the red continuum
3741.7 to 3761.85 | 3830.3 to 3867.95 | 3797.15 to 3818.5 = -0.12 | 24.7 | 25.9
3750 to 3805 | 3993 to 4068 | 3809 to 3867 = -0.06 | 24.4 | 26.7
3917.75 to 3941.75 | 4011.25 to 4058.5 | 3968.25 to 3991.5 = -0.10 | 15.2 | 27.6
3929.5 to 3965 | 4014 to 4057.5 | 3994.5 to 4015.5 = -0.21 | 15.2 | 27.3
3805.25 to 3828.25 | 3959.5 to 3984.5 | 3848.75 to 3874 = 0.10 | 28.4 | 22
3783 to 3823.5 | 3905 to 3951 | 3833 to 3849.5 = -0.16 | 27.5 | 15.5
